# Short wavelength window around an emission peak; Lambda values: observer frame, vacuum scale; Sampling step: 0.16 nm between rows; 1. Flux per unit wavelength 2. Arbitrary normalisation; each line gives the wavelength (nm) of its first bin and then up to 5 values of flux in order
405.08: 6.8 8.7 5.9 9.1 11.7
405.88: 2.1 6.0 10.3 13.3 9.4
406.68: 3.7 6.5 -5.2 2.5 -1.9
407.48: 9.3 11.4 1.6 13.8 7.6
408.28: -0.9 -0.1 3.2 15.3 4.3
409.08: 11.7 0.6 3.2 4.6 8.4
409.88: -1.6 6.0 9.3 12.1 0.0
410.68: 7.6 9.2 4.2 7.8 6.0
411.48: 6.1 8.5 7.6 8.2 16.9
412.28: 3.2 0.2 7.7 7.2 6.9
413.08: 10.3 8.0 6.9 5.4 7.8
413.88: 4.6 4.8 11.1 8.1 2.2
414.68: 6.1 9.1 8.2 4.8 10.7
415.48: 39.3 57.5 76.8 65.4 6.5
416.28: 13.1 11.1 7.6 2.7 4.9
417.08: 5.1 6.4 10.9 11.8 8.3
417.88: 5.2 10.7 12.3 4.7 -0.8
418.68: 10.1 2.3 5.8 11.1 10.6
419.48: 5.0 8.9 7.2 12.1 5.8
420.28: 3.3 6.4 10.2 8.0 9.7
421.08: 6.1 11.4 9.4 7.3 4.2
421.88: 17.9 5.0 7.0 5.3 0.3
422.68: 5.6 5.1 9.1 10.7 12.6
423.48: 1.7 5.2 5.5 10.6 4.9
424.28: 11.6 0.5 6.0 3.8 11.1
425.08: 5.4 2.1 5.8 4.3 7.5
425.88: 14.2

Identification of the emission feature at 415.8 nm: [O II]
